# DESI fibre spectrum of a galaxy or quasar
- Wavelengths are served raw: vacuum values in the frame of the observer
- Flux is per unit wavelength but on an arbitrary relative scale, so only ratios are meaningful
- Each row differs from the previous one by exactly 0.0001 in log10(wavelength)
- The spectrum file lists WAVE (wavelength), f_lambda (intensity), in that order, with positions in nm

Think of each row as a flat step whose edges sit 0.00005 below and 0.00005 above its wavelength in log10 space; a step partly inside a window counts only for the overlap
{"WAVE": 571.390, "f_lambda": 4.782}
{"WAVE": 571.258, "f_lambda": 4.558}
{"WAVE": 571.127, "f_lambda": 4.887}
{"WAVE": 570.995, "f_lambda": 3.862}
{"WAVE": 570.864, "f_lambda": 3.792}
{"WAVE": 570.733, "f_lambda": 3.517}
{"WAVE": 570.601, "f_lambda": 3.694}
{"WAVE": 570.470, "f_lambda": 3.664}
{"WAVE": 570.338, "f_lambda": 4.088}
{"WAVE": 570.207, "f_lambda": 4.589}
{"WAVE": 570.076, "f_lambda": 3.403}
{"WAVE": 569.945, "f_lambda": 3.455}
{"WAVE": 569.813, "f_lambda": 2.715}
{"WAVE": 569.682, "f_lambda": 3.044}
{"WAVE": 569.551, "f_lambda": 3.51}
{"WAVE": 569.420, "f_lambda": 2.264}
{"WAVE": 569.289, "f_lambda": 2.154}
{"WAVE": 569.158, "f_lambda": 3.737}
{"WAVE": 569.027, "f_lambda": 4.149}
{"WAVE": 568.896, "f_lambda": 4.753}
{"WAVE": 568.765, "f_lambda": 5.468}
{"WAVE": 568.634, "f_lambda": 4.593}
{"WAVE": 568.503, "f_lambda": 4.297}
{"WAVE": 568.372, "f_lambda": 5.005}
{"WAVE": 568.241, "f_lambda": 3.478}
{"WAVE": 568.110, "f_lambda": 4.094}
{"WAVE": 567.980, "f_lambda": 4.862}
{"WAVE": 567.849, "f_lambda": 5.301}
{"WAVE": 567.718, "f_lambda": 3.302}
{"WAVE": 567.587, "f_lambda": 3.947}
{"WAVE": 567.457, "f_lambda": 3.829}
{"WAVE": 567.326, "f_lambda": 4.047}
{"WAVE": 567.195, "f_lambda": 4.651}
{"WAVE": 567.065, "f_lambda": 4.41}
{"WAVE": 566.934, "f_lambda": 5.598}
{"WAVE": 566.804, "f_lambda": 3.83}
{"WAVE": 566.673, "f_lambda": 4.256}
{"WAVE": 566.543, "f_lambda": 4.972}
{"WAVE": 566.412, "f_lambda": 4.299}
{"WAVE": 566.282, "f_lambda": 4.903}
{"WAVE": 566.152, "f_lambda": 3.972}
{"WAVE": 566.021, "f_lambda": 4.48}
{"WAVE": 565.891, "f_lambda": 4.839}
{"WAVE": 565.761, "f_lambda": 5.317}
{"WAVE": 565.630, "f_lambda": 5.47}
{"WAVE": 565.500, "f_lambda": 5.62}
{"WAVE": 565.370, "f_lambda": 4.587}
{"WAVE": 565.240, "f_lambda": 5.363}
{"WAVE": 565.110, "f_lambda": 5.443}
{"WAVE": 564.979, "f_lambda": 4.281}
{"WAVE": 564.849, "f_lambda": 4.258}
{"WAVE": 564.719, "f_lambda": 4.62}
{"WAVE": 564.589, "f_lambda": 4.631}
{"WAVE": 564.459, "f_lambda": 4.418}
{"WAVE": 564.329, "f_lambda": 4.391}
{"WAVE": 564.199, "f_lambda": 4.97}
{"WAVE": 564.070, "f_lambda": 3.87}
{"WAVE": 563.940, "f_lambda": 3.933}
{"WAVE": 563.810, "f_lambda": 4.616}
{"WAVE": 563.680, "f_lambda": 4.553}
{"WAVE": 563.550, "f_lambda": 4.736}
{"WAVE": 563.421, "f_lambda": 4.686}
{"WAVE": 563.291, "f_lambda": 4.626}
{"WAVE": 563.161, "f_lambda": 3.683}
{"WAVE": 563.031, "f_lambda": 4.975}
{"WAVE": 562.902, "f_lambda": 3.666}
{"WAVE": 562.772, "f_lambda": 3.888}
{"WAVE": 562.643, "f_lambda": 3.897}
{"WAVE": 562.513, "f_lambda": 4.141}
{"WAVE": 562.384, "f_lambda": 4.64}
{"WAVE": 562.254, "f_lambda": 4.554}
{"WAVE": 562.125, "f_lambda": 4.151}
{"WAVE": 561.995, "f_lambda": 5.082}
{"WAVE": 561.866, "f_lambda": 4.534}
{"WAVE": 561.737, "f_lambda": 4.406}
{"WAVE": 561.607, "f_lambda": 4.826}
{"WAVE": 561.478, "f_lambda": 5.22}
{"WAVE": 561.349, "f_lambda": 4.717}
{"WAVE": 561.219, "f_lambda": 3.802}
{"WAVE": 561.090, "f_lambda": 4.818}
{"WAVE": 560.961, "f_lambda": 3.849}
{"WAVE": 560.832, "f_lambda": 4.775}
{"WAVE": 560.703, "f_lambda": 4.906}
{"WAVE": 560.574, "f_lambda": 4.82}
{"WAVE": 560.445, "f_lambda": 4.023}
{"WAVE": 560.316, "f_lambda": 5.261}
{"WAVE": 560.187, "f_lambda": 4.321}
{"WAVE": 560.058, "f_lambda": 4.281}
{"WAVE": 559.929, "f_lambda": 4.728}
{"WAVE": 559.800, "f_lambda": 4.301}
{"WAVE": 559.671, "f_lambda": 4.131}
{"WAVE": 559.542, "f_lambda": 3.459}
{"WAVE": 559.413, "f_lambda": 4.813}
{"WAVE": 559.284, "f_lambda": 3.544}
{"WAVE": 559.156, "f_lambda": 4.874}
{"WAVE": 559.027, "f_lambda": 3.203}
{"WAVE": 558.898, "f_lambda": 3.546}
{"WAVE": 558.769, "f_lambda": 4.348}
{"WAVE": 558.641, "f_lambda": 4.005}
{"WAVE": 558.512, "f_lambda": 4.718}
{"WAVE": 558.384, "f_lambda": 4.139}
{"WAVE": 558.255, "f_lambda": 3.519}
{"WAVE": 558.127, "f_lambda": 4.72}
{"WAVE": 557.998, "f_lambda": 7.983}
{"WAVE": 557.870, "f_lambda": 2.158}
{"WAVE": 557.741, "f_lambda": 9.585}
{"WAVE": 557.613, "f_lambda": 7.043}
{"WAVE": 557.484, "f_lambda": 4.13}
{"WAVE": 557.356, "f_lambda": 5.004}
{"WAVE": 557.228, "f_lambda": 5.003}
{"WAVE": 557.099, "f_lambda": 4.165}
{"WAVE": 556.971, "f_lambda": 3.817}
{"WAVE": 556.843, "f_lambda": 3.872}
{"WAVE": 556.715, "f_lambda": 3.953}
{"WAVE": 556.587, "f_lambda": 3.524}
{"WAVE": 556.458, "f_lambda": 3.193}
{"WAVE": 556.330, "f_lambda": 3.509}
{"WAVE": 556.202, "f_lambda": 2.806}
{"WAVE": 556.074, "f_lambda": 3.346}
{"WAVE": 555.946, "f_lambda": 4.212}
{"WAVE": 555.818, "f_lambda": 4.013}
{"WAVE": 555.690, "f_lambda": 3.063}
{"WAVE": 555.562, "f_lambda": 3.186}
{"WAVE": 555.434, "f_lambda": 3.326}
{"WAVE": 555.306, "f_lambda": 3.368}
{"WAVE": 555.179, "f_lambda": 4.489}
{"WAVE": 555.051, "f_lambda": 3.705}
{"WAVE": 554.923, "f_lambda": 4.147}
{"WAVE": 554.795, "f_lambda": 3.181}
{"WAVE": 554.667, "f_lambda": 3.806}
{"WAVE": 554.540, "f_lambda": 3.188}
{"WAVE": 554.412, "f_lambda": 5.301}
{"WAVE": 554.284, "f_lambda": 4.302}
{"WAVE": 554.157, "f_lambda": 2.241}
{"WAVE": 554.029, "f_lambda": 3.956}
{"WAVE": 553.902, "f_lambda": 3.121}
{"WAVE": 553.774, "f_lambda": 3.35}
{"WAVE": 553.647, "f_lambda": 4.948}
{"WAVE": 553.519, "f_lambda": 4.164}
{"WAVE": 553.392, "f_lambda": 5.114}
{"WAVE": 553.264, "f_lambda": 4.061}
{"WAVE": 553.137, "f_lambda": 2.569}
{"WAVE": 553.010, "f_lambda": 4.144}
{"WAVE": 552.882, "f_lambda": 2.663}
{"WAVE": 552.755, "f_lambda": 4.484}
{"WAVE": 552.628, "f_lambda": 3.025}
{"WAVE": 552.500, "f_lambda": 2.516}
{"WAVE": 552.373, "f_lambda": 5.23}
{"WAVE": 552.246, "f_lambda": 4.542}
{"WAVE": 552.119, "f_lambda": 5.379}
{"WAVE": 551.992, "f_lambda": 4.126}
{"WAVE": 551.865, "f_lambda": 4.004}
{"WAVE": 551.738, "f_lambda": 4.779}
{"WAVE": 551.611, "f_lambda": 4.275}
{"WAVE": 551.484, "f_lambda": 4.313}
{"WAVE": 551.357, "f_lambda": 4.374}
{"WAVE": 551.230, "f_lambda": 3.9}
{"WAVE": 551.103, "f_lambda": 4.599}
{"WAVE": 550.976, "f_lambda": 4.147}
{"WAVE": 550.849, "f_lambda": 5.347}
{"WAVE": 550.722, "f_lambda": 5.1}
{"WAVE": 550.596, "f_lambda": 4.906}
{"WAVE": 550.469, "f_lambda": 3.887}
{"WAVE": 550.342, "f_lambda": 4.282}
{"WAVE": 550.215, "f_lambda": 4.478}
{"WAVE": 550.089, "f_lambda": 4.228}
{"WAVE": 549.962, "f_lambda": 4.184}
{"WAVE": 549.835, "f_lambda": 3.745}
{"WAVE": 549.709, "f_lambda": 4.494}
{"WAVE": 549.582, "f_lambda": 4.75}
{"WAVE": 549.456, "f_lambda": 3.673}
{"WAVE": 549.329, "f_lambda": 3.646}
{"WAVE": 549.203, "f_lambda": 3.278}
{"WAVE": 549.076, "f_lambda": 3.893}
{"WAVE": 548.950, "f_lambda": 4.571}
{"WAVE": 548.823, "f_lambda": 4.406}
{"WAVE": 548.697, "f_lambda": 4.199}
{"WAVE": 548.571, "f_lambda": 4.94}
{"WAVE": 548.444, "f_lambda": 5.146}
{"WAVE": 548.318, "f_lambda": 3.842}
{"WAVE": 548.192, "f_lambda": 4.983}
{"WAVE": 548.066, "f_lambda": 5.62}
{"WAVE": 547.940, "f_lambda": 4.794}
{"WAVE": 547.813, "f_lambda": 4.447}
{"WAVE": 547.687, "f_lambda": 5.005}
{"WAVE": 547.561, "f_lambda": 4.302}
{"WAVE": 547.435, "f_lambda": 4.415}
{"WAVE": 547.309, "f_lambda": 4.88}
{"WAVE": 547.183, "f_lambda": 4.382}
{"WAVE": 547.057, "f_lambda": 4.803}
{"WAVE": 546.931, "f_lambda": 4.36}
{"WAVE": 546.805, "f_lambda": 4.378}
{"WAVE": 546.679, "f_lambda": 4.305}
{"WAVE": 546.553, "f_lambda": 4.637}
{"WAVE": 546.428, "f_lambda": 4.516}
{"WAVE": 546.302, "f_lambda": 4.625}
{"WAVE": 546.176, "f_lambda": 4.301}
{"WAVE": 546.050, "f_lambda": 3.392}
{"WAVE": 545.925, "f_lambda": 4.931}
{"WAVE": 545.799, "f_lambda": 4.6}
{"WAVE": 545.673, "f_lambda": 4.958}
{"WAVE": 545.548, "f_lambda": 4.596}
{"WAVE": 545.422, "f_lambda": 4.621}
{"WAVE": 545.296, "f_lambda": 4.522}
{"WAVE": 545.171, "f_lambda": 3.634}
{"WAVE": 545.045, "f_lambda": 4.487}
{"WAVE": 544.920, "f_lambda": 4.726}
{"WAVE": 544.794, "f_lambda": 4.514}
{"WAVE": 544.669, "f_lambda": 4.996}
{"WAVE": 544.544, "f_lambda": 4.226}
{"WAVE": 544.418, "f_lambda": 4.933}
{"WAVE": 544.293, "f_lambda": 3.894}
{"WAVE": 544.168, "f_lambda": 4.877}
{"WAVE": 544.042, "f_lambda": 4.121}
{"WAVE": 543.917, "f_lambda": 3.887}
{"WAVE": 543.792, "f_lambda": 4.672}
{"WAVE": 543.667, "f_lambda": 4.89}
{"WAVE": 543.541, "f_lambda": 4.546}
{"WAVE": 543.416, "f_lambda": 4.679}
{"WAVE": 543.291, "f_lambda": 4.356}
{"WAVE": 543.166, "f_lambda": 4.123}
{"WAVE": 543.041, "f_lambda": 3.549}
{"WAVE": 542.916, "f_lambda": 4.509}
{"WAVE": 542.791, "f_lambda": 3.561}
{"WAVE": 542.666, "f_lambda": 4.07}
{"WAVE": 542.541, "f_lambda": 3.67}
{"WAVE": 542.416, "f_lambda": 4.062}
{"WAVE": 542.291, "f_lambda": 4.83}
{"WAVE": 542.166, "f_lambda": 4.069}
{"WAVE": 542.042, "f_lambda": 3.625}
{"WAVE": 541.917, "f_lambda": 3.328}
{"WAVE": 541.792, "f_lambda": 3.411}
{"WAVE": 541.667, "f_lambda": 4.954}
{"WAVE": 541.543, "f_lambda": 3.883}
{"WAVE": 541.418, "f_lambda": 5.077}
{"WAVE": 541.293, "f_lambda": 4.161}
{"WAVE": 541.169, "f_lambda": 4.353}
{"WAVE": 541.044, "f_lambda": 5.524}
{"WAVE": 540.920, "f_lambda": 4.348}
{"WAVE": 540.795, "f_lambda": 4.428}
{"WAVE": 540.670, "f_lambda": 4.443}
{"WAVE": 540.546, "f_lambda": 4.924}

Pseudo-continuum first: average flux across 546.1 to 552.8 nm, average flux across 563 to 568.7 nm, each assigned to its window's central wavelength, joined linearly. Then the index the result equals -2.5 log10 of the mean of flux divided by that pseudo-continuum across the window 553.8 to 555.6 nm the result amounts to 0.21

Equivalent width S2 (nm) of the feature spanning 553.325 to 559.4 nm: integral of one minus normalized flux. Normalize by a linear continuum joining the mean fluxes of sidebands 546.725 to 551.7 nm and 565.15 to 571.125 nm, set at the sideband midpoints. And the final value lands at 0.31 nm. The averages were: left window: 4.44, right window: 4.22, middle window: 4.13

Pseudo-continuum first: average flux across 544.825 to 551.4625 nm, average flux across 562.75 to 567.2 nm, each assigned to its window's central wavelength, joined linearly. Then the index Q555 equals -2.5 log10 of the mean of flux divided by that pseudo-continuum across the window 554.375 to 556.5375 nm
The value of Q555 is 0.24 mag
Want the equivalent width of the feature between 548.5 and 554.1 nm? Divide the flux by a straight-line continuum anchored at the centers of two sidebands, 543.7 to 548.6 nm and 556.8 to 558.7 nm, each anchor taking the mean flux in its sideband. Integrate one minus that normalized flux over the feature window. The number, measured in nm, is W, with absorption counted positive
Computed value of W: 0.64 nm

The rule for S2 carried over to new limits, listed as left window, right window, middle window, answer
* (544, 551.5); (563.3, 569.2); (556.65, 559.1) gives -0.09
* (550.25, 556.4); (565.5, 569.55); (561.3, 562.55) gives -0.13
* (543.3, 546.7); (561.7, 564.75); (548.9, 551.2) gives 0.09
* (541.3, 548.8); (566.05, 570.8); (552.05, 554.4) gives 0.21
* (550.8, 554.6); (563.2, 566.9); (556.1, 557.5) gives 0.12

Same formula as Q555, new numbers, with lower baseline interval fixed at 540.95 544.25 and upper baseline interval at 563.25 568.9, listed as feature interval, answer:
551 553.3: 0.09 mag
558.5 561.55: 0.04 mag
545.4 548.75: -0.07 mag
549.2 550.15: 0.08 mag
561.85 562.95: 0.06 mag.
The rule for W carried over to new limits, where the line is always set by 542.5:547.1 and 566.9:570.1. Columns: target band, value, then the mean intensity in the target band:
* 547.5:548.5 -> -0.098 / 4.77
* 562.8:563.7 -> -0.068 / 4.39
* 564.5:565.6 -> -0.220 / 4.86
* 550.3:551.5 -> -0.058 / 4.49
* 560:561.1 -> -0.113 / 4.55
